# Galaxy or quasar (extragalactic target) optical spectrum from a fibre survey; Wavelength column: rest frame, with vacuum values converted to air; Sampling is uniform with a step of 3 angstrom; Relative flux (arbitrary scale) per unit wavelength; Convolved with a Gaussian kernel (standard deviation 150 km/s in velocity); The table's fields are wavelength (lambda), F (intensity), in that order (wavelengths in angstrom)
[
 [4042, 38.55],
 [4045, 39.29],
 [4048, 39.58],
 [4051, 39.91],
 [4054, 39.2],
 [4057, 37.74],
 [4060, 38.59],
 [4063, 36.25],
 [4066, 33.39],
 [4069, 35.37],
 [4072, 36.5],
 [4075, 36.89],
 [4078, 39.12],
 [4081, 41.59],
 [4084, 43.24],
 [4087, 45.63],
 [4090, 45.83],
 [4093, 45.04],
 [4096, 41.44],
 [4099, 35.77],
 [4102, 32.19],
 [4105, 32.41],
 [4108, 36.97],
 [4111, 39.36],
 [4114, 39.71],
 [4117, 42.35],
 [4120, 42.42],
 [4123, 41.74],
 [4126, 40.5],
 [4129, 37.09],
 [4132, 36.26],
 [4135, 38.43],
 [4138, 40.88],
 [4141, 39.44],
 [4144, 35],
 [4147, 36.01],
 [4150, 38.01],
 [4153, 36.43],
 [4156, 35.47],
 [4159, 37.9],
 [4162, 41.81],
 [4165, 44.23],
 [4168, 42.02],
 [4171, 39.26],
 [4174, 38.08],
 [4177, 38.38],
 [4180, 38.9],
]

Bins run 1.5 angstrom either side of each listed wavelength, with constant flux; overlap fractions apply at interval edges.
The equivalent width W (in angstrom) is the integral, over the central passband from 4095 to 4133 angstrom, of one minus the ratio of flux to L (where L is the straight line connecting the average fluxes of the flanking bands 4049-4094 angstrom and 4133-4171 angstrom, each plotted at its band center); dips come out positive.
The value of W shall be 0.81 angstrom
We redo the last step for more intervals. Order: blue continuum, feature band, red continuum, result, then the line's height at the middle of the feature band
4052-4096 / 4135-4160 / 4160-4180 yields 1.74 angstrom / 40.3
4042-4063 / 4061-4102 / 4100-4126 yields -0.81 angstrom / 38.6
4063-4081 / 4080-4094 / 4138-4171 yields -2.74 angstrom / 37.1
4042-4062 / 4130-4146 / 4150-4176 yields 0.53 angstrom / 39.2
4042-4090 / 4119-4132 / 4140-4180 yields -0.37 angstrom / 38.8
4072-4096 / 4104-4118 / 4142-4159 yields 0.53 angstrom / 39.8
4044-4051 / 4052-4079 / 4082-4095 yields 3.06 angstrom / 41.8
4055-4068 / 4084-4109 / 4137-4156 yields -1.90 angstrom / 36.9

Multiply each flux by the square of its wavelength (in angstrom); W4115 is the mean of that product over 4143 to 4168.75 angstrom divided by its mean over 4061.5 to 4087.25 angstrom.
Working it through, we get 1.05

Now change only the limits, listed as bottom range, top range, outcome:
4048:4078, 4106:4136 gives 1.09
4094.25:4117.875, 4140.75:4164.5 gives 1.03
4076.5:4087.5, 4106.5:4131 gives 0.97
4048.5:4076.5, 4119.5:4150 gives 1.08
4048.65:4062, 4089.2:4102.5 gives 1.06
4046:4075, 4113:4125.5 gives 1.14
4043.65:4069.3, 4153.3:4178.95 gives 1.10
